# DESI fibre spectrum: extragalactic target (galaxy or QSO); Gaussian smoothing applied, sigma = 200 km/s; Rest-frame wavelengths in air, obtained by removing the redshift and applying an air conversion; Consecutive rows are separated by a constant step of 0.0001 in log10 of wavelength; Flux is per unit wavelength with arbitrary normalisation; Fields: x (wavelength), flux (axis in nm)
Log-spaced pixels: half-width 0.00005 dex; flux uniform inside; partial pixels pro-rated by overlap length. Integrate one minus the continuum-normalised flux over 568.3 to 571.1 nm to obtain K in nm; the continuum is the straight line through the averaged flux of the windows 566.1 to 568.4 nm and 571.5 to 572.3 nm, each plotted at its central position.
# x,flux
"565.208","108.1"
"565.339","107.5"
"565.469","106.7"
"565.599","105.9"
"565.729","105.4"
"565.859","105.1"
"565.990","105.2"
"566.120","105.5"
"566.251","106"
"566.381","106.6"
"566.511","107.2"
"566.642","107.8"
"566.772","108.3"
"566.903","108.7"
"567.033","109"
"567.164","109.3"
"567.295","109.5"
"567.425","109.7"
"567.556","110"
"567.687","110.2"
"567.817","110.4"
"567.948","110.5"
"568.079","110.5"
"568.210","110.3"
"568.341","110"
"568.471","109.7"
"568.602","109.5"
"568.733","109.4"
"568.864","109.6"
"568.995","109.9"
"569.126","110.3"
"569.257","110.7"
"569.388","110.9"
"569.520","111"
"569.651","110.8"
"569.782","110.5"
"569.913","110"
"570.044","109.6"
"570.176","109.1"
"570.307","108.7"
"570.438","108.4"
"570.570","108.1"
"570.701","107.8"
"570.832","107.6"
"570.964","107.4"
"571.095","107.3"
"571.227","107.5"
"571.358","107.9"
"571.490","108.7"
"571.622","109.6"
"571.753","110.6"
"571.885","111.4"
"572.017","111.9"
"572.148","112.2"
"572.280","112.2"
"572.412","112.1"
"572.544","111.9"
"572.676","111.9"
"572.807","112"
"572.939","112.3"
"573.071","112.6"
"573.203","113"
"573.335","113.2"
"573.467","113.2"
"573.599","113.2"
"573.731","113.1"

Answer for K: 0.02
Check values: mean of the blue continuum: 109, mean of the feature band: 109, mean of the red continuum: 111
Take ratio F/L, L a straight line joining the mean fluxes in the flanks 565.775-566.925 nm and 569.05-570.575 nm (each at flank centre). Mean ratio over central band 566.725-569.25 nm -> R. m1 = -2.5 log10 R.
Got -0.02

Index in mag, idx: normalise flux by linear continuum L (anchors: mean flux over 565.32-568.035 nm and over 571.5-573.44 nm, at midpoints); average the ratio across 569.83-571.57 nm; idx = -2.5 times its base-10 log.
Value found 0.02 mag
